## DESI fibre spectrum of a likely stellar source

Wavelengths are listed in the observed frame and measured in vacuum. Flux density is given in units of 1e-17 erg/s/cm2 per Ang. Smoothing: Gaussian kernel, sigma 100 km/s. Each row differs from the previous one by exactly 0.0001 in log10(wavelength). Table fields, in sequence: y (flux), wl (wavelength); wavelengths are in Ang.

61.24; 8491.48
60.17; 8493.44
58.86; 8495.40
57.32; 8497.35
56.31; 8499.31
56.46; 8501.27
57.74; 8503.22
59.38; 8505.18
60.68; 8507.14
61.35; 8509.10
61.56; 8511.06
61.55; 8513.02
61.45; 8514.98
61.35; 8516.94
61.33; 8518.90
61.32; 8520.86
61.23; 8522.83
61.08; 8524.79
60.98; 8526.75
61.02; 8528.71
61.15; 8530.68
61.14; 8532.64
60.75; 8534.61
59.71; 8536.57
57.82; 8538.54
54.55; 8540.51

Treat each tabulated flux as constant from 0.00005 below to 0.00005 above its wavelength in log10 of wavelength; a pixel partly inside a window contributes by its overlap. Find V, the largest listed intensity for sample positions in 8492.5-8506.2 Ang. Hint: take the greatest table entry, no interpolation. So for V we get 60.17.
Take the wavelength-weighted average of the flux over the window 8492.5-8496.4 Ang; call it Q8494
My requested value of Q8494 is 59.5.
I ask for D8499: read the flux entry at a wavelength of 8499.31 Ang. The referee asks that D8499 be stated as 56.31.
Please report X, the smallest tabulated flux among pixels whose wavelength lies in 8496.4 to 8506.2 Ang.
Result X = 56.31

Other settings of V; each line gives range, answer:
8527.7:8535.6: 61.15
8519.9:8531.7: 61.32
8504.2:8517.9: 61.56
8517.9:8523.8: 61.33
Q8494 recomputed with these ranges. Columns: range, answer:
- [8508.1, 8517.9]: 61.4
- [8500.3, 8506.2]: 57.9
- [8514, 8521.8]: 61.4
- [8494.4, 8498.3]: 58.1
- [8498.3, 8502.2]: 56.3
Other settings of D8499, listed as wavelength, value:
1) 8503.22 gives 57.74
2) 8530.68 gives 61.15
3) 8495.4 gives 58.86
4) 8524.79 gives 61.08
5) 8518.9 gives 61.33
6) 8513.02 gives 61.55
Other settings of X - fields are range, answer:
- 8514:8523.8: 61.23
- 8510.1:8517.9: 61.35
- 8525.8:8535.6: 60.75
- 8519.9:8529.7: 60.98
